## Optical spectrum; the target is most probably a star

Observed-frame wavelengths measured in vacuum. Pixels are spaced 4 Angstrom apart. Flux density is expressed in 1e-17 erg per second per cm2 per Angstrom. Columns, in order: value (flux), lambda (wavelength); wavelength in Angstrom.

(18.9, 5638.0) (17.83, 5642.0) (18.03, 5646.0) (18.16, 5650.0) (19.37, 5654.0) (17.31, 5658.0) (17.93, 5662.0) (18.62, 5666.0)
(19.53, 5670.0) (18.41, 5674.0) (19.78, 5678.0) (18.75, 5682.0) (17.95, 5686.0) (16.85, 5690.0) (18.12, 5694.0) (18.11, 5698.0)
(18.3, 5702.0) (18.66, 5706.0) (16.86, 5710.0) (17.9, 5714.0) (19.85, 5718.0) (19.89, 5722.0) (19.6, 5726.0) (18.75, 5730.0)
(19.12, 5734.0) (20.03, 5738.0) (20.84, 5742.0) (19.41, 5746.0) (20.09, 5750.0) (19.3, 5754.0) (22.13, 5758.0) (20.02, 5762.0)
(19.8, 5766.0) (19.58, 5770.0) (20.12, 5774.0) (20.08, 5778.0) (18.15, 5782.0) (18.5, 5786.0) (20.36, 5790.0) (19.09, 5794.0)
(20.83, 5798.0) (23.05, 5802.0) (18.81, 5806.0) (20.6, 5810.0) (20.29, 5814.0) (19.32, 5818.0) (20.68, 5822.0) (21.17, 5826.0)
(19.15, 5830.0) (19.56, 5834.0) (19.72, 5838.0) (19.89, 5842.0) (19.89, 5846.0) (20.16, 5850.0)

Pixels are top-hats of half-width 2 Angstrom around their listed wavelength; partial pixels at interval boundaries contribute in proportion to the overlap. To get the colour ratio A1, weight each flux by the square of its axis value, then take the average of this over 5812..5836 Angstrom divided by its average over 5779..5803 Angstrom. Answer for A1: 1.0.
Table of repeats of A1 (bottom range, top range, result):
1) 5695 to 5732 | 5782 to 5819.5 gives 1.11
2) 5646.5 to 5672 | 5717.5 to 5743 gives 1.09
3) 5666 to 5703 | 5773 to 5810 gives 1.12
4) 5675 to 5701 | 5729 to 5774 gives 1.12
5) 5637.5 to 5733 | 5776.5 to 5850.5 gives 1.13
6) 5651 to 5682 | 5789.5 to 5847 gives 1.14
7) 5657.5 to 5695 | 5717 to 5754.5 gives 1.09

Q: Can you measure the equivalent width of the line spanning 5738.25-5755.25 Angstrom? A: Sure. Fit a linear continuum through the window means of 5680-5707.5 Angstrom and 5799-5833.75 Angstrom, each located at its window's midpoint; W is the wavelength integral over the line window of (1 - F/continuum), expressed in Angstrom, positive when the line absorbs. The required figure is -0.8 Angstrom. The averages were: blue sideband 18.1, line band 19.9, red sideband 20.4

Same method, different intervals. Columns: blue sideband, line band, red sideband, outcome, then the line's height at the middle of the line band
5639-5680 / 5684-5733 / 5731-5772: 2.3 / 19.3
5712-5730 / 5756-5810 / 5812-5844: -1.1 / 19.7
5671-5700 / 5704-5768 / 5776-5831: -1.5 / 19.1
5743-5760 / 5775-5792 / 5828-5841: 0.6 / 20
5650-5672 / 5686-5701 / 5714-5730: 1.0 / 19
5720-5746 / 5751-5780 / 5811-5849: -0.5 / 19.8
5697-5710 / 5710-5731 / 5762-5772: -0.5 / 18.6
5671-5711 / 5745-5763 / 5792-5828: -0.8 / 19.4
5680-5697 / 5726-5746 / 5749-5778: -0.3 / 19.3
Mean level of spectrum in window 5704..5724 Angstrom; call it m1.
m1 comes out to 18.6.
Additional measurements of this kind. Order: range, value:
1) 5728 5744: 19.7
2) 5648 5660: 18.3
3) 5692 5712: 18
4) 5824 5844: 19.9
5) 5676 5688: 18.8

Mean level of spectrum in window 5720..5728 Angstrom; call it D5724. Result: 19.7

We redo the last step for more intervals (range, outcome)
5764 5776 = 19.8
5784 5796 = 19.3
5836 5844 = 19.8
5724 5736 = 19.2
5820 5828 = 20.9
